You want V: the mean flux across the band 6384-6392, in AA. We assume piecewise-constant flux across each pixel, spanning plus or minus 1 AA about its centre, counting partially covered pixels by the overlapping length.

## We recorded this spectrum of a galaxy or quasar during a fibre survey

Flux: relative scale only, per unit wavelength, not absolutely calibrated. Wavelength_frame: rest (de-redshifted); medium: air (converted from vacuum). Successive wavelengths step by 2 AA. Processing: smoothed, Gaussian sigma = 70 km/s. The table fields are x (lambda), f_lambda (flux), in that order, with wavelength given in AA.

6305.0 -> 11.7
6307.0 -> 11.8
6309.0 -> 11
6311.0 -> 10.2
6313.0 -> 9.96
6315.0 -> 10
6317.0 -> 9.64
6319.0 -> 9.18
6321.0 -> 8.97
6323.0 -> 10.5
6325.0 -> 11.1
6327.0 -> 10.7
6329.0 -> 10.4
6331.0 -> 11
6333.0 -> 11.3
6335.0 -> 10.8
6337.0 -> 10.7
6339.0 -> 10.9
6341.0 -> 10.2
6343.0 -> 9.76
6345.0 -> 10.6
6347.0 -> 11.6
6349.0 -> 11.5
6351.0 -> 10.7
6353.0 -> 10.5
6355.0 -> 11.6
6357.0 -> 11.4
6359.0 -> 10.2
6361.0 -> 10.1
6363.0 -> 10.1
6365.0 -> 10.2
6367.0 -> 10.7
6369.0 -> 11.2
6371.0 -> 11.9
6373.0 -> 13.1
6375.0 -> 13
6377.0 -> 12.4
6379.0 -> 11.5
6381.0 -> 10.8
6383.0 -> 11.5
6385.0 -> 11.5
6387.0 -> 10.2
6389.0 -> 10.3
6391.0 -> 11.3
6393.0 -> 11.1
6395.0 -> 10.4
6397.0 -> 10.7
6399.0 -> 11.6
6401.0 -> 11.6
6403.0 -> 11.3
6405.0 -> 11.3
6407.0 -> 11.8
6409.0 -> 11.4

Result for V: 10.8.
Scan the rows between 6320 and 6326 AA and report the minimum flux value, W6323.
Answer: 8.97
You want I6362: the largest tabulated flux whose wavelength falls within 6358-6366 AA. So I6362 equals 10.2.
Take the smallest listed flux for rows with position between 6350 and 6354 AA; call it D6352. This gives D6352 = 10.5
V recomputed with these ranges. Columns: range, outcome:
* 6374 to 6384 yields 11.8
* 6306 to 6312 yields 11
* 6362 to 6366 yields 10.1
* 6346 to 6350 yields 11.6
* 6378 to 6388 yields 11.1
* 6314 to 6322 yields 9.45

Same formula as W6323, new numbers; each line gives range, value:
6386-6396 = 10.2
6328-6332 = 10.4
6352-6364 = 10.1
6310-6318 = 9.64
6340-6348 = 9.76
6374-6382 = 10.8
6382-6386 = 11.5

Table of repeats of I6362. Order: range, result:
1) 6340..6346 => 10.6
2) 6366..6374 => 13.1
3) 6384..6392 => 11.5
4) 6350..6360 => 11.6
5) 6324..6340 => 11.3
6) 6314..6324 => 10.5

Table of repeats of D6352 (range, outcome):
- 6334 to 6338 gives 10.7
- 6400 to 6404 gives 11.3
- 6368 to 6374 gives 11.2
